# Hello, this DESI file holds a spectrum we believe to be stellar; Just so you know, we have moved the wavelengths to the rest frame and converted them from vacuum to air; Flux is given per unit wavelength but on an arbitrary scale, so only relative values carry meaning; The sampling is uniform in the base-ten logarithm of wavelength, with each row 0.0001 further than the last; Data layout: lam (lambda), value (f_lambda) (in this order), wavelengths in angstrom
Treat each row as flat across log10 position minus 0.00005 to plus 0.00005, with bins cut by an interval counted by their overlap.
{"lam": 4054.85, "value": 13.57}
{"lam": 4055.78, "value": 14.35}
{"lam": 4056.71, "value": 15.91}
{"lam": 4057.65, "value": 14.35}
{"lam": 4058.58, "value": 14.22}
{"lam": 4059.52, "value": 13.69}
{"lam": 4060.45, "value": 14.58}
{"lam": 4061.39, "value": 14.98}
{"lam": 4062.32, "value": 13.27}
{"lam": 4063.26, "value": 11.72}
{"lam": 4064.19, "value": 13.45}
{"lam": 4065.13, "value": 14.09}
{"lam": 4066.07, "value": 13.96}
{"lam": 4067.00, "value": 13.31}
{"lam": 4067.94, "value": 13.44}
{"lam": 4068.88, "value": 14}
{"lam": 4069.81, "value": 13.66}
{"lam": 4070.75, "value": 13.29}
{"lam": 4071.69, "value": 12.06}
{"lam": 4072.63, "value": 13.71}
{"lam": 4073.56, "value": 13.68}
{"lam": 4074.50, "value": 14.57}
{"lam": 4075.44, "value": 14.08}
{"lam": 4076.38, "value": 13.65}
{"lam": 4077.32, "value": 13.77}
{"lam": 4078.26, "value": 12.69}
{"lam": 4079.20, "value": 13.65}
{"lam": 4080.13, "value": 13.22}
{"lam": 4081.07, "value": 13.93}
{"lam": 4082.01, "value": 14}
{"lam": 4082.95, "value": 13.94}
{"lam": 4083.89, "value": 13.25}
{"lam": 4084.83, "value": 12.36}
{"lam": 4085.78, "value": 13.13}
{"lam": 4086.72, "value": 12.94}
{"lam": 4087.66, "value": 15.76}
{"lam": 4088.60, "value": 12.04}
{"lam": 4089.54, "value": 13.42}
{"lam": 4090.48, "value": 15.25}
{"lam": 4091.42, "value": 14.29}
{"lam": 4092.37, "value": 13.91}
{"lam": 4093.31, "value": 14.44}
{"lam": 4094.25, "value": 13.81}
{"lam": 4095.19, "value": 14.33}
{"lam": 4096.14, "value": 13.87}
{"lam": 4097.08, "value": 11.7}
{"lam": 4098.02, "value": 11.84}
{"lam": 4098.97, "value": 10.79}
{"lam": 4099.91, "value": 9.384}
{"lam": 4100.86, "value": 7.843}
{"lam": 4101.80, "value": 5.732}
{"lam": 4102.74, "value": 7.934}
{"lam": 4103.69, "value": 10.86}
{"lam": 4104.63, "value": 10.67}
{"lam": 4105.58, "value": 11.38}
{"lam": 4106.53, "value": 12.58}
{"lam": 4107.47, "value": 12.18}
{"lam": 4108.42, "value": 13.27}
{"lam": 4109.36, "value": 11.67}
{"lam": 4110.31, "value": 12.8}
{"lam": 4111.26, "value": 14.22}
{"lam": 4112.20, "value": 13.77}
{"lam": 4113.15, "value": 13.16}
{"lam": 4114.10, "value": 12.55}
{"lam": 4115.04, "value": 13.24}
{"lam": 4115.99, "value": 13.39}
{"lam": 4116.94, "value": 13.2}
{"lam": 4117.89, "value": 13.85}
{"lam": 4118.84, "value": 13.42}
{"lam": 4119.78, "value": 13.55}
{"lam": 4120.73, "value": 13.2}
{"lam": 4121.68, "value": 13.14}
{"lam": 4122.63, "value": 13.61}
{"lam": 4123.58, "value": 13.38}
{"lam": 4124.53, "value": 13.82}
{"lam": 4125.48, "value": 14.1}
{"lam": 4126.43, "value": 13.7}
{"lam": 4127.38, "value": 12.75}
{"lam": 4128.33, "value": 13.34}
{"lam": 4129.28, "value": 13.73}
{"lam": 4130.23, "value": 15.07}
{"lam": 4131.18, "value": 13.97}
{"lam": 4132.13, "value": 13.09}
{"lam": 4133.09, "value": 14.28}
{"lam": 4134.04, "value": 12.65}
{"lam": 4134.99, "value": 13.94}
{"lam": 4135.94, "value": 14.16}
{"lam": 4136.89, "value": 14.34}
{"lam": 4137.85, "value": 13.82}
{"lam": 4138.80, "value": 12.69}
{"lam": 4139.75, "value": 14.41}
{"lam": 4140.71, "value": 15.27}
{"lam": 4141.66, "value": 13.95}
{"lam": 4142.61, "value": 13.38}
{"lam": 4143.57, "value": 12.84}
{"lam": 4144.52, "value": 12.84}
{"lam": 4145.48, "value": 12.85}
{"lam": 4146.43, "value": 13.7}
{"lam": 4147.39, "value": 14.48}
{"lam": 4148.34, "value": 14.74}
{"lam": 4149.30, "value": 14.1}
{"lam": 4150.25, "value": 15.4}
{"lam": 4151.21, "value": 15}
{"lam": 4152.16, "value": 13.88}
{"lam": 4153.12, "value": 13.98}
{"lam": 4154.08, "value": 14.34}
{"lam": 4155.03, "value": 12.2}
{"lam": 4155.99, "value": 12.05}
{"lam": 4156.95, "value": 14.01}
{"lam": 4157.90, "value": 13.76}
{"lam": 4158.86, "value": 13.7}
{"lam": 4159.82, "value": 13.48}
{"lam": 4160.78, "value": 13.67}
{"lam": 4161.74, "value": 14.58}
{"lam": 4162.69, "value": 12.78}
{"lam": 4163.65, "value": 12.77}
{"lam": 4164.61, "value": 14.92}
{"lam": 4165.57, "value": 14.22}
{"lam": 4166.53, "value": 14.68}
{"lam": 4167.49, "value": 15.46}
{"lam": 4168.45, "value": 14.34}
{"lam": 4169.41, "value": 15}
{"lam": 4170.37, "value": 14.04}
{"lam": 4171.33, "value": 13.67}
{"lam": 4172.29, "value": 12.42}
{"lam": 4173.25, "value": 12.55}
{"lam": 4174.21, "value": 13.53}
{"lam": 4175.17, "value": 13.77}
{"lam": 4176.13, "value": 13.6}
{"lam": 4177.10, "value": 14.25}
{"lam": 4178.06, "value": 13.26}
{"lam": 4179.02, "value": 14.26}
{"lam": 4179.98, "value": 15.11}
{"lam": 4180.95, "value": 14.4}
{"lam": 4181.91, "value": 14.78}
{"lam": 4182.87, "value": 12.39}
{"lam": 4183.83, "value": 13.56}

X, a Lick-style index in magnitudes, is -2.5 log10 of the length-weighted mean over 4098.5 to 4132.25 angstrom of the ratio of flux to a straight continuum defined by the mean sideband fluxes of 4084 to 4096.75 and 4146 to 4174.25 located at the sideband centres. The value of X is 0.11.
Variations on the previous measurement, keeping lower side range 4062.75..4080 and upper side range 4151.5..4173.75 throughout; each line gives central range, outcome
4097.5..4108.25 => 0.31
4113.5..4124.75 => 0.02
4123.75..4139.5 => 0.00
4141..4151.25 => -0.02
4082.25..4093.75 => -0.02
